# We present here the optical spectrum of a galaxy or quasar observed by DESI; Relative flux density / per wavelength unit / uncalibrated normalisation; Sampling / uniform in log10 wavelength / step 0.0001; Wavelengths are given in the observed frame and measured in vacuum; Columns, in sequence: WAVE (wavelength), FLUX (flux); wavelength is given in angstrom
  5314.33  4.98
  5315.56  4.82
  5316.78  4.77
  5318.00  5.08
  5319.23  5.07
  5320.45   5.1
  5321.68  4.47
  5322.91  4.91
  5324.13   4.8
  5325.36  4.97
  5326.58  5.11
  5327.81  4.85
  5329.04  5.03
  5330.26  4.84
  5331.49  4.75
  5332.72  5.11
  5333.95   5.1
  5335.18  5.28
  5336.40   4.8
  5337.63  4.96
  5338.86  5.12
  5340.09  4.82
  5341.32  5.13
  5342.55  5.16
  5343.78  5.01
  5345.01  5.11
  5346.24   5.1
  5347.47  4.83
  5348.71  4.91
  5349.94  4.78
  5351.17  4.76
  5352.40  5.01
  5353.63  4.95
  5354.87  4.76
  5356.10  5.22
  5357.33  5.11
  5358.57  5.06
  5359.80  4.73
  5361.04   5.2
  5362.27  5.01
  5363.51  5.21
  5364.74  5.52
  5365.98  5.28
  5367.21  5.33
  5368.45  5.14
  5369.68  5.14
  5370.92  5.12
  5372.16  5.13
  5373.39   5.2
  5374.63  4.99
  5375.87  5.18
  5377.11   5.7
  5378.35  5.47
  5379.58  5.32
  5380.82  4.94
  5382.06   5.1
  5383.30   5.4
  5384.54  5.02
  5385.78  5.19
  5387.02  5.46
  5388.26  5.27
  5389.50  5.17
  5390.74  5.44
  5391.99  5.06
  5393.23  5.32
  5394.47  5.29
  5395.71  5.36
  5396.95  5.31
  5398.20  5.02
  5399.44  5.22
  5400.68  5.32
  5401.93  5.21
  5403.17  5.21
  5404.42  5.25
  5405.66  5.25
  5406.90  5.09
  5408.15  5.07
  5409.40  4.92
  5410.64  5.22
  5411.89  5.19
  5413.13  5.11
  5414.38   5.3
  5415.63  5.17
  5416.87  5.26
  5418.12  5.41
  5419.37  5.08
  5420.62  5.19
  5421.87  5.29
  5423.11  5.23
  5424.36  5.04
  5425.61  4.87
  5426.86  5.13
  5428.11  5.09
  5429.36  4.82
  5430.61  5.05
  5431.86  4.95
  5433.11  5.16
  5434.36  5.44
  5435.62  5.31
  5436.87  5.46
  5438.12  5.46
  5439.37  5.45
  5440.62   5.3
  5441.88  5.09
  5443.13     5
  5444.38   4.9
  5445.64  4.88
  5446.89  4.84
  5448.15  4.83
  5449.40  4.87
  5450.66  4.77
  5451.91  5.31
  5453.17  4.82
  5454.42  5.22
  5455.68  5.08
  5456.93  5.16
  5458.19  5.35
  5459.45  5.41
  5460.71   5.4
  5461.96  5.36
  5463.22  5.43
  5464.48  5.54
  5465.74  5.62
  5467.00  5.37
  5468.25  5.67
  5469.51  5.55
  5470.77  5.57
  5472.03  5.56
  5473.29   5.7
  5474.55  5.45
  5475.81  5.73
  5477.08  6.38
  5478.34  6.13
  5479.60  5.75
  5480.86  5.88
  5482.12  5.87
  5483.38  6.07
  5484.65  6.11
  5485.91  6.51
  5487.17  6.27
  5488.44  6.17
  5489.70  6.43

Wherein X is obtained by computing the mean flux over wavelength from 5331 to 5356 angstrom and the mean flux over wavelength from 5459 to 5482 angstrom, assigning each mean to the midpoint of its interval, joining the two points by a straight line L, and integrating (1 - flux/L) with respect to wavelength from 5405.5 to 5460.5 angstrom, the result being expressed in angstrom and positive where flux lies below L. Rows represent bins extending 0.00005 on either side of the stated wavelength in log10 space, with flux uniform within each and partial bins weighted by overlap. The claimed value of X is 3.2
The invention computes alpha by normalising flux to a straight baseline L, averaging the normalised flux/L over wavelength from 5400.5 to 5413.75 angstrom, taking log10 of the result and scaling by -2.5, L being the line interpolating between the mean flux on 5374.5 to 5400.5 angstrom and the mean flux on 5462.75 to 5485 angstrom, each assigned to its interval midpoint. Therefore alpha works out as 0.04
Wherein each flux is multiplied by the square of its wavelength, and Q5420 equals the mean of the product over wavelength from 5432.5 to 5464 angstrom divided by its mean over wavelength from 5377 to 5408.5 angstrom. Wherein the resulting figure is 1.01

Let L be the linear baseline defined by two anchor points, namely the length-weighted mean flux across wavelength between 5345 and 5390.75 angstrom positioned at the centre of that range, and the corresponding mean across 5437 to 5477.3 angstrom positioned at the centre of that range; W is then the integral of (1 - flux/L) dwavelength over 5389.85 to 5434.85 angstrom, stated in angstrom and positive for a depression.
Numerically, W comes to 0.4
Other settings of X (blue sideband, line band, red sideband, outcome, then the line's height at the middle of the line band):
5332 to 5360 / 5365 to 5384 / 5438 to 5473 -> -0.65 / 5.06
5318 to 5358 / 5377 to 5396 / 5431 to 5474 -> -0.66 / 5.09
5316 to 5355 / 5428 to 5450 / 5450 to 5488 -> 1.41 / 5.46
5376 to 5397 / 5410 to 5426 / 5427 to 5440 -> 0.16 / 5.24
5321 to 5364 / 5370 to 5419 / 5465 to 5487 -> 0.75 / 5.3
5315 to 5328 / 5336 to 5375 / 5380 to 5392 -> 0.12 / 5.07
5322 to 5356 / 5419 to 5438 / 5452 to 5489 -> 0.99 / 5.43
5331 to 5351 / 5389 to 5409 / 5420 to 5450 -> -0.61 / 5.07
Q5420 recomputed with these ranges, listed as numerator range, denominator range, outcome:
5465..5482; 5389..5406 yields 1.12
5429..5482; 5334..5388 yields 1.08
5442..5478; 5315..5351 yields 1.12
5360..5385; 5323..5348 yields 1.06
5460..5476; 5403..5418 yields 1.09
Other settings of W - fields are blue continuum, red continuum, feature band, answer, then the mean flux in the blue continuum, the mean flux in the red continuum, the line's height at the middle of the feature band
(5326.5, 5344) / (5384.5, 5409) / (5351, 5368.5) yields 0.00 angstrom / 5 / 5.23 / 5.09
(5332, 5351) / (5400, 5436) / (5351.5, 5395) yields -0.96 angstrom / 5.01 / 5.16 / 5.07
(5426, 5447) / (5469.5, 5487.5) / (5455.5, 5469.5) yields 0.50 angstrom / 5.14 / 5.91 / 5.62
